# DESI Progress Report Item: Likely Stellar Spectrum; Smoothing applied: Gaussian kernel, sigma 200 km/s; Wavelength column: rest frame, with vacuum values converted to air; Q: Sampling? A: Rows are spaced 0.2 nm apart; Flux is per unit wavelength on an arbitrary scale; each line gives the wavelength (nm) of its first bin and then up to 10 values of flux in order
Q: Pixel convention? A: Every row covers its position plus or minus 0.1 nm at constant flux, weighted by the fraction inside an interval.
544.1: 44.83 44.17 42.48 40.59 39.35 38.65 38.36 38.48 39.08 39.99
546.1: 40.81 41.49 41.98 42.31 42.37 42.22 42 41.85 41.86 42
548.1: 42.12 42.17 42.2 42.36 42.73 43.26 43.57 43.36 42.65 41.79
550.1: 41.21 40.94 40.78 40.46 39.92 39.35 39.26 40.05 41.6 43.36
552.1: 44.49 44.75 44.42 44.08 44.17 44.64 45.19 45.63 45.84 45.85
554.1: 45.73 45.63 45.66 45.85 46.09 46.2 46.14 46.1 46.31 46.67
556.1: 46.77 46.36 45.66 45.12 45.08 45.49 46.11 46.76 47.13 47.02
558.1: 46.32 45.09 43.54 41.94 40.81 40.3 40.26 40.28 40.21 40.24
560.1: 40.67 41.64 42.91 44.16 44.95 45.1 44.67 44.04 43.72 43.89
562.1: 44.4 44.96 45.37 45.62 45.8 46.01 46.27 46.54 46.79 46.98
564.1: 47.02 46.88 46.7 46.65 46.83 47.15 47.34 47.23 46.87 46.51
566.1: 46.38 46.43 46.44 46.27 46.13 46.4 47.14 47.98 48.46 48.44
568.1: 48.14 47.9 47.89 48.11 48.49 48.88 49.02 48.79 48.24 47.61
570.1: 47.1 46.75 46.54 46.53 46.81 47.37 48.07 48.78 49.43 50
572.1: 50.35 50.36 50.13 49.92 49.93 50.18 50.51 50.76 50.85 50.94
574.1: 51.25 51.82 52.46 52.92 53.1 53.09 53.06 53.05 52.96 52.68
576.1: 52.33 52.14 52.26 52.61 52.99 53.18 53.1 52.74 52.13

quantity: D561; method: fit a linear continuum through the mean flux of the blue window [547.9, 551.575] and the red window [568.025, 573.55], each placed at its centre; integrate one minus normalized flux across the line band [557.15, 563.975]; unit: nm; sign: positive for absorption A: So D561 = 0.16 nm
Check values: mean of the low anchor 41.6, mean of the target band 44.1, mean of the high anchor 48.6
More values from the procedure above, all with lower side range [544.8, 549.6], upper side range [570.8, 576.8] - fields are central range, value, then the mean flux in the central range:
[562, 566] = 0.092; 46.4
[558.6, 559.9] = 0.147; 40.6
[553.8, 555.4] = -0.065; 45.9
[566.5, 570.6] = 0.120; 47.7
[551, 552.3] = 0.043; 41.6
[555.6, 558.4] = -0.073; 46.1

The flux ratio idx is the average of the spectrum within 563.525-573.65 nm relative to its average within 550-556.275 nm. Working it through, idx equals 1.09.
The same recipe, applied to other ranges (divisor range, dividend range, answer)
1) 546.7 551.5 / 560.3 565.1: 1.09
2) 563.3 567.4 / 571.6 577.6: 1.11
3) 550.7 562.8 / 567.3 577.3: 1.13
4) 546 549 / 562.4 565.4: 1.11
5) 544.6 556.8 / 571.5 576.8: 1.20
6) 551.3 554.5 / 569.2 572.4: 1.09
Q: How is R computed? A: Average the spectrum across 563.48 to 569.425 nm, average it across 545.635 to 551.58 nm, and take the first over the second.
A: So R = 1.1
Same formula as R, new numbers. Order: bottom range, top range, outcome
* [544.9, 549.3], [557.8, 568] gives 1.09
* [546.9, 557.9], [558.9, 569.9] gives 1.04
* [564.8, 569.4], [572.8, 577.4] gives 1.10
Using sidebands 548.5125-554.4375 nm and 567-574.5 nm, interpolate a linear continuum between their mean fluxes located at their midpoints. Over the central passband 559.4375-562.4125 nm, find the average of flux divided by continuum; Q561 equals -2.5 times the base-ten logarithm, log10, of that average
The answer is 0.07 mag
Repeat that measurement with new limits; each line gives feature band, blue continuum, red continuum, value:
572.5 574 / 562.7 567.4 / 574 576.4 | 0.02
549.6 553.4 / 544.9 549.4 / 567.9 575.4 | 0.01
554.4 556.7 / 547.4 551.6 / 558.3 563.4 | -0.09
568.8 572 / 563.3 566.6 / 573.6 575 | 0.04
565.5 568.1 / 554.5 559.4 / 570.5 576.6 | 0.03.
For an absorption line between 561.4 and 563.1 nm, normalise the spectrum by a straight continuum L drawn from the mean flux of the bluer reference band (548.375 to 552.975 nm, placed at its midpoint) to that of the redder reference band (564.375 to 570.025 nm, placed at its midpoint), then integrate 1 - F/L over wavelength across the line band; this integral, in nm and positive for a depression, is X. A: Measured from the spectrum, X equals 0.04 nm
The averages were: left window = 42.2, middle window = 44.8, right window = 47.4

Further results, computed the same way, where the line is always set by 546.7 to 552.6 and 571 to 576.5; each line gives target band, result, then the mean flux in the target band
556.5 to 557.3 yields -0.011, 45.4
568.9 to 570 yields 0.021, 48.5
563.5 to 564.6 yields 0.014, 46.8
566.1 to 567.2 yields 0.047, 46.3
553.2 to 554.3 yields -0.052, 45.6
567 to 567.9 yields 0.021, 47.6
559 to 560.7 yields 0.180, 41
